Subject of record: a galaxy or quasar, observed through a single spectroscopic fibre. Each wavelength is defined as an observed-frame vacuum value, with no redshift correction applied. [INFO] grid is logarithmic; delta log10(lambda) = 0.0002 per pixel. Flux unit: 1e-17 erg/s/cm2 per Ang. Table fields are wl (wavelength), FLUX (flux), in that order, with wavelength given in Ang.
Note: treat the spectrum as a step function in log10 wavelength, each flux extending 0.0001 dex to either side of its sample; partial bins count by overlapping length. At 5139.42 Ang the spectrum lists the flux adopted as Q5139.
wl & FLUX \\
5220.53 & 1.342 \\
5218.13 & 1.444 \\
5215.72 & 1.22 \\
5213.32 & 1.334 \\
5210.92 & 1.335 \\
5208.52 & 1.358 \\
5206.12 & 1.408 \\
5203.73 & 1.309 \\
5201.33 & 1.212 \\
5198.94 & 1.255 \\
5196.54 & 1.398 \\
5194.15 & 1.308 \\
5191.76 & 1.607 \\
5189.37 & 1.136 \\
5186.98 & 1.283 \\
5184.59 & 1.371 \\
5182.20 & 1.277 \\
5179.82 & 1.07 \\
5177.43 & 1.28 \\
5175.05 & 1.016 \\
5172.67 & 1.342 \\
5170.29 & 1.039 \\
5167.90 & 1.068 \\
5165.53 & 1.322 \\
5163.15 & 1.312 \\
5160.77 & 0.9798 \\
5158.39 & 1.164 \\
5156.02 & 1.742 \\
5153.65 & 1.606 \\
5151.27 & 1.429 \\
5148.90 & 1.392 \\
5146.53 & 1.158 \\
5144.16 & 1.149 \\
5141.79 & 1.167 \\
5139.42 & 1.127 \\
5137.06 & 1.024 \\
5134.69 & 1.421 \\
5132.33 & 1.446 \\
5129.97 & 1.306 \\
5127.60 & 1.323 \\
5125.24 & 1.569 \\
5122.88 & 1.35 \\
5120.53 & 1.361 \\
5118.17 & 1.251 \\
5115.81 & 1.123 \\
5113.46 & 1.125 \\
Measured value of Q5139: 1.127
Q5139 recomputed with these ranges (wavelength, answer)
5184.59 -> 1.371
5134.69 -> 1.421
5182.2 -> 1.277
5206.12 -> 1.408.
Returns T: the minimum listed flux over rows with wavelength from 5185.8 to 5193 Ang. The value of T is 1.136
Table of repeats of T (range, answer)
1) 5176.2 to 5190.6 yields 1.07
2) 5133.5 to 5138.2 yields 1.024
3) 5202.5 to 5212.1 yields 1.309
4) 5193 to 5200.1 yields 1.255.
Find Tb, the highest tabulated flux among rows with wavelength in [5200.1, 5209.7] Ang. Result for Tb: 1.408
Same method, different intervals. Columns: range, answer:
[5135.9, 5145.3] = 1.167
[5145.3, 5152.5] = 1.429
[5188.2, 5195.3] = 1.607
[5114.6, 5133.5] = 1.569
